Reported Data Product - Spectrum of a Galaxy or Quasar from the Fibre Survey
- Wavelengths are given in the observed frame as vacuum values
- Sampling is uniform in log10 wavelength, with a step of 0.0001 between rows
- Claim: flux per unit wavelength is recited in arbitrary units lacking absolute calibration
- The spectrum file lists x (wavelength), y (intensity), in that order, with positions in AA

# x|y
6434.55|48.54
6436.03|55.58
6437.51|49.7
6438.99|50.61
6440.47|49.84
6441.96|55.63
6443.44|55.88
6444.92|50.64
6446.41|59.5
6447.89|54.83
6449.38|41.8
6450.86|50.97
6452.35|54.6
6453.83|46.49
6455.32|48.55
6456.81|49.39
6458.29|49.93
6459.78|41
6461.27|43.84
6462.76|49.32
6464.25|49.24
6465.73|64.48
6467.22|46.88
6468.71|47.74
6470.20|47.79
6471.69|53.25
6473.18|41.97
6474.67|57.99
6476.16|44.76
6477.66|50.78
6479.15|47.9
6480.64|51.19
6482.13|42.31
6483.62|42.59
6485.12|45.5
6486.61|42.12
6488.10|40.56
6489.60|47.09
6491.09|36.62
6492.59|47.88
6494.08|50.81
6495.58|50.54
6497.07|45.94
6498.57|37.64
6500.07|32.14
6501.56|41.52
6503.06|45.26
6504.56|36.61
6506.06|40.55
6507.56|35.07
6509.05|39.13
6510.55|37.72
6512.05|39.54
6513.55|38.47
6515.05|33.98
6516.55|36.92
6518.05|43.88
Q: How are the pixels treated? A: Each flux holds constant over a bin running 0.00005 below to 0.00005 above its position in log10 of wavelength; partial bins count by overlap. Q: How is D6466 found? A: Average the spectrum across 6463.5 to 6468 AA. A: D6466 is 53.5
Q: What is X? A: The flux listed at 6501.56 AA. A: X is 41.52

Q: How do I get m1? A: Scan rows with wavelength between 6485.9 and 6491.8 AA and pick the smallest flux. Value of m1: 36.62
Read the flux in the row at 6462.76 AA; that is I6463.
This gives 49.32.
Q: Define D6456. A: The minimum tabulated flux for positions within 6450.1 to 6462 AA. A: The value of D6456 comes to 41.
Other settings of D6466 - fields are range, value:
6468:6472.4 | 49.6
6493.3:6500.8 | 43.5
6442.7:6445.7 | 53.3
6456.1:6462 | 46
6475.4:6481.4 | 48.7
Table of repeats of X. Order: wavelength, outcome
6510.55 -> 37.72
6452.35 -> 54.6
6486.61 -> 42.12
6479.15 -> 47.9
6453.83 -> 46.49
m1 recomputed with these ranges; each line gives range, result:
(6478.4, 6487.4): 42.12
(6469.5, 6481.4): 41.97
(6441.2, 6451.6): 41.8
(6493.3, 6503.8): 32.14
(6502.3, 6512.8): 35.07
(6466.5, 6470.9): 46.88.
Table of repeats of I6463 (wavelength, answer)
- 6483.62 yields 42.59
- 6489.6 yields 47.09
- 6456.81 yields 49.39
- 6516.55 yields 36.92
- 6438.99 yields 50.61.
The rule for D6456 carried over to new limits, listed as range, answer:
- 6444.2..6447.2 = 50.64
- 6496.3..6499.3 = 37.64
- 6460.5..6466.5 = 43.84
